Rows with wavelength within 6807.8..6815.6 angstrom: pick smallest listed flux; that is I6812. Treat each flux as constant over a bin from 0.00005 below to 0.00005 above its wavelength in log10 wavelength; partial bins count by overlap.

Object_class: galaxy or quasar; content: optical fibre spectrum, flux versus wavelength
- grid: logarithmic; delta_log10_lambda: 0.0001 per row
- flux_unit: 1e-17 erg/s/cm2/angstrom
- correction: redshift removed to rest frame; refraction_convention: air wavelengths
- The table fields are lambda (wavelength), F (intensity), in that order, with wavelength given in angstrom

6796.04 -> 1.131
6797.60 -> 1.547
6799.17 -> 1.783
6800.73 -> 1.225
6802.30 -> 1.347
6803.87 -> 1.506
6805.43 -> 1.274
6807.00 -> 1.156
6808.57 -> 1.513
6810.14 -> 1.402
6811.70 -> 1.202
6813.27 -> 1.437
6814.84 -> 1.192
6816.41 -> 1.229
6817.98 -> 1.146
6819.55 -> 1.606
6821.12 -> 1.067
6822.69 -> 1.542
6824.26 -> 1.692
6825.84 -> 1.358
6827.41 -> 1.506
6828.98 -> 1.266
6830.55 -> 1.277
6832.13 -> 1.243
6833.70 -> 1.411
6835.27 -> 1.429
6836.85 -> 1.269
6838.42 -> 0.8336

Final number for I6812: 1.192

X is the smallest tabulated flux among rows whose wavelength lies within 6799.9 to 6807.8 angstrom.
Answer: 1.156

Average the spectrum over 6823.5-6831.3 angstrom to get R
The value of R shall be 1.42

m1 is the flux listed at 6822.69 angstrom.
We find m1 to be 1.542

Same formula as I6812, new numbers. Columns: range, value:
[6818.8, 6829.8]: 1.067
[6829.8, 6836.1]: 1.243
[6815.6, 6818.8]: 1.146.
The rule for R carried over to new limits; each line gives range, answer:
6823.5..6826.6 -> 1.52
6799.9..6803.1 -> 1.29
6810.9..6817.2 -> 1.27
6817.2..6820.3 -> 1.37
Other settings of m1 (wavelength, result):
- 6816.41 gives 1.229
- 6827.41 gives 1.506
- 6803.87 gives 1.506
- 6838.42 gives 0.8336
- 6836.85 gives 1.269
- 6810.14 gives 1.402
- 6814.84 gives 1.192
